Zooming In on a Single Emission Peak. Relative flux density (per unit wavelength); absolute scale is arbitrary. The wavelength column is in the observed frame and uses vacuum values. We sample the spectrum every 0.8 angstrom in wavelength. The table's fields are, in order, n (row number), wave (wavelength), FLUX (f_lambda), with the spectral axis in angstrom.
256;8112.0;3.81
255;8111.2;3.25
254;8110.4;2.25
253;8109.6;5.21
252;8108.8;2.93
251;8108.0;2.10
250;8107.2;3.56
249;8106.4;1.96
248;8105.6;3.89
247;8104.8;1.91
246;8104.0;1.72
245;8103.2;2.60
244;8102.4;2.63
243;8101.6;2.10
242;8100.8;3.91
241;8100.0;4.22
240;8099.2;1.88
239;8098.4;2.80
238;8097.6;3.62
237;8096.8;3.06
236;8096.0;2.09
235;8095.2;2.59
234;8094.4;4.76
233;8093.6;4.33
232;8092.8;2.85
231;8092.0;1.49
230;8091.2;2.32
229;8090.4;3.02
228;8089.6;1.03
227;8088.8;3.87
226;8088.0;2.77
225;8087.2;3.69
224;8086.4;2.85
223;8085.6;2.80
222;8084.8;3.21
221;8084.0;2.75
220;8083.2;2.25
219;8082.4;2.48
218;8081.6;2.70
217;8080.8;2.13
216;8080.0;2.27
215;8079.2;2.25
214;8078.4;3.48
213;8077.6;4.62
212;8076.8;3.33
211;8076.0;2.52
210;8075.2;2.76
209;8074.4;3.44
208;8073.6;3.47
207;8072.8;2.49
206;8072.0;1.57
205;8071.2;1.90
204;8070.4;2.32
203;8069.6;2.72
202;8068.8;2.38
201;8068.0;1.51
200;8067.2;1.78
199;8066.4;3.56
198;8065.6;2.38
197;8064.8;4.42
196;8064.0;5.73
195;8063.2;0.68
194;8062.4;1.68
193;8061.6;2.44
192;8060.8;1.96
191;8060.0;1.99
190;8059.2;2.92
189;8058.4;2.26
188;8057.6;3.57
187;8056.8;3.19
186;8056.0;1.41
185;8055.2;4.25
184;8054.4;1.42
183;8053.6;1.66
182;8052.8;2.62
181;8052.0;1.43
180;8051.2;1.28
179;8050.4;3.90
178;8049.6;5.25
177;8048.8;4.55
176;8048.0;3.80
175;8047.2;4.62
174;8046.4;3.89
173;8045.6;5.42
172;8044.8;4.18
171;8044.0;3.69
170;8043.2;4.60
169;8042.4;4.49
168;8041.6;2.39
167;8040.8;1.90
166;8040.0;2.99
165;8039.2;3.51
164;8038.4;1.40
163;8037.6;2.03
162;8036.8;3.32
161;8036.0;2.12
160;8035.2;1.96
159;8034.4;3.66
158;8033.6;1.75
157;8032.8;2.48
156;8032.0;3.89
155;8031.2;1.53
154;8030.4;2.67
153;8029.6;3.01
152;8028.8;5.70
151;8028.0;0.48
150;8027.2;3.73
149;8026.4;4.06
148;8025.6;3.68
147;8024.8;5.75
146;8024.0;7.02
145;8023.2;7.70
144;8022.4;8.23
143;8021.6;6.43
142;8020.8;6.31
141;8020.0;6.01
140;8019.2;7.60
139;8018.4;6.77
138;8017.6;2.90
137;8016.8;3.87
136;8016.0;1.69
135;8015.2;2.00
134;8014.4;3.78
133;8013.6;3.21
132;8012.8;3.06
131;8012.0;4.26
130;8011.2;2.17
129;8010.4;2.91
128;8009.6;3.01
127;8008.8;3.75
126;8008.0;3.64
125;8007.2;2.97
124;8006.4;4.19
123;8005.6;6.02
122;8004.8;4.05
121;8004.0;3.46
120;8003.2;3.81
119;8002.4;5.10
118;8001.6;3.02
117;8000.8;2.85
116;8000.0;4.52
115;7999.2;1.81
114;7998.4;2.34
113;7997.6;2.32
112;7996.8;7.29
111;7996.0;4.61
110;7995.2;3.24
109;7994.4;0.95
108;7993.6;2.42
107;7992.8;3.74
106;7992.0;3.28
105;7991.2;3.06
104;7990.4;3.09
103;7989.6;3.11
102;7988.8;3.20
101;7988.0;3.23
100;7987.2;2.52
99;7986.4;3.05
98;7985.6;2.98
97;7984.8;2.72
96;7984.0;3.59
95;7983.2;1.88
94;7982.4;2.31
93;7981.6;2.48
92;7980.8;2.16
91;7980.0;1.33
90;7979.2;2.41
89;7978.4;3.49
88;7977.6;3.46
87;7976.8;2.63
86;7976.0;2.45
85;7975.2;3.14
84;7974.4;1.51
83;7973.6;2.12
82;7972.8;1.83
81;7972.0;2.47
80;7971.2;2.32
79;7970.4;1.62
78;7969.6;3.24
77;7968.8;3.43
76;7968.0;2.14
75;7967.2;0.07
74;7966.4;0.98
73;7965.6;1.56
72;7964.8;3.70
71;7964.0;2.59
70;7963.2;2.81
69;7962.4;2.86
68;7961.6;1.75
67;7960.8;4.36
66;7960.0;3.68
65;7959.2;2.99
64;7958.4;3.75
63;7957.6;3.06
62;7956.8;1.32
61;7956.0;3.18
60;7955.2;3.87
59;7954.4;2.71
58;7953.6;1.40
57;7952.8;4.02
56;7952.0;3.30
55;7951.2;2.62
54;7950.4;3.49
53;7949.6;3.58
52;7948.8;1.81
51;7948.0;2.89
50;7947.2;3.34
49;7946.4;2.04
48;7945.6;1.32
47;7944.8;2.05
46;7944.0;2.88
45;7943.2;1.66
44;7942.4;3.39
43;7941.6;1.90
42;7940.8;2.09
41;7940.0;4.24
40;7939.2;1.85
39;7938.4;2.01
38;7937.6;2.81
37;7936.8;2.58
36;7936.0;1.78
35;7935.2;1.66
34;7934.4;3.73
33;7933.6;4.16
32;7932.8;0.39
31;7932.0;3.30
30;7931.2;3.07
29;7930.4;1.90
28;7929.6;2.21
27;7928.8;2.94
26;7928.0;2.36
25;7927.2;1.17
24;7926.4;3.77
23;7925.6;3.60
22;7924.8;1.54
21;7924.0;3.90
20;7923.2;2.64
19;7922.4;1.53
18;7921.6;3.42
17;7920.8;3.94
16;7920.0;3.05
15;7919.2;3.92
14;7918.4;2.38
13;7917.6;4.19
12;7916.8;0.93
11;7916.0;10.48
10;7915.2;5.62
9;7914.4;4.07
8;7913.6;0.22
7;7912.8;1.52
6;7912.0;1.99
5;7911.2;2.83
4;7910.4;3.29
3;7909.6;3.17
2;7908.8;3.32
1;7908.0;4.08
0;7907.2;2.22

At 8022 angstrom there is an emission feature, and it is Halpha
